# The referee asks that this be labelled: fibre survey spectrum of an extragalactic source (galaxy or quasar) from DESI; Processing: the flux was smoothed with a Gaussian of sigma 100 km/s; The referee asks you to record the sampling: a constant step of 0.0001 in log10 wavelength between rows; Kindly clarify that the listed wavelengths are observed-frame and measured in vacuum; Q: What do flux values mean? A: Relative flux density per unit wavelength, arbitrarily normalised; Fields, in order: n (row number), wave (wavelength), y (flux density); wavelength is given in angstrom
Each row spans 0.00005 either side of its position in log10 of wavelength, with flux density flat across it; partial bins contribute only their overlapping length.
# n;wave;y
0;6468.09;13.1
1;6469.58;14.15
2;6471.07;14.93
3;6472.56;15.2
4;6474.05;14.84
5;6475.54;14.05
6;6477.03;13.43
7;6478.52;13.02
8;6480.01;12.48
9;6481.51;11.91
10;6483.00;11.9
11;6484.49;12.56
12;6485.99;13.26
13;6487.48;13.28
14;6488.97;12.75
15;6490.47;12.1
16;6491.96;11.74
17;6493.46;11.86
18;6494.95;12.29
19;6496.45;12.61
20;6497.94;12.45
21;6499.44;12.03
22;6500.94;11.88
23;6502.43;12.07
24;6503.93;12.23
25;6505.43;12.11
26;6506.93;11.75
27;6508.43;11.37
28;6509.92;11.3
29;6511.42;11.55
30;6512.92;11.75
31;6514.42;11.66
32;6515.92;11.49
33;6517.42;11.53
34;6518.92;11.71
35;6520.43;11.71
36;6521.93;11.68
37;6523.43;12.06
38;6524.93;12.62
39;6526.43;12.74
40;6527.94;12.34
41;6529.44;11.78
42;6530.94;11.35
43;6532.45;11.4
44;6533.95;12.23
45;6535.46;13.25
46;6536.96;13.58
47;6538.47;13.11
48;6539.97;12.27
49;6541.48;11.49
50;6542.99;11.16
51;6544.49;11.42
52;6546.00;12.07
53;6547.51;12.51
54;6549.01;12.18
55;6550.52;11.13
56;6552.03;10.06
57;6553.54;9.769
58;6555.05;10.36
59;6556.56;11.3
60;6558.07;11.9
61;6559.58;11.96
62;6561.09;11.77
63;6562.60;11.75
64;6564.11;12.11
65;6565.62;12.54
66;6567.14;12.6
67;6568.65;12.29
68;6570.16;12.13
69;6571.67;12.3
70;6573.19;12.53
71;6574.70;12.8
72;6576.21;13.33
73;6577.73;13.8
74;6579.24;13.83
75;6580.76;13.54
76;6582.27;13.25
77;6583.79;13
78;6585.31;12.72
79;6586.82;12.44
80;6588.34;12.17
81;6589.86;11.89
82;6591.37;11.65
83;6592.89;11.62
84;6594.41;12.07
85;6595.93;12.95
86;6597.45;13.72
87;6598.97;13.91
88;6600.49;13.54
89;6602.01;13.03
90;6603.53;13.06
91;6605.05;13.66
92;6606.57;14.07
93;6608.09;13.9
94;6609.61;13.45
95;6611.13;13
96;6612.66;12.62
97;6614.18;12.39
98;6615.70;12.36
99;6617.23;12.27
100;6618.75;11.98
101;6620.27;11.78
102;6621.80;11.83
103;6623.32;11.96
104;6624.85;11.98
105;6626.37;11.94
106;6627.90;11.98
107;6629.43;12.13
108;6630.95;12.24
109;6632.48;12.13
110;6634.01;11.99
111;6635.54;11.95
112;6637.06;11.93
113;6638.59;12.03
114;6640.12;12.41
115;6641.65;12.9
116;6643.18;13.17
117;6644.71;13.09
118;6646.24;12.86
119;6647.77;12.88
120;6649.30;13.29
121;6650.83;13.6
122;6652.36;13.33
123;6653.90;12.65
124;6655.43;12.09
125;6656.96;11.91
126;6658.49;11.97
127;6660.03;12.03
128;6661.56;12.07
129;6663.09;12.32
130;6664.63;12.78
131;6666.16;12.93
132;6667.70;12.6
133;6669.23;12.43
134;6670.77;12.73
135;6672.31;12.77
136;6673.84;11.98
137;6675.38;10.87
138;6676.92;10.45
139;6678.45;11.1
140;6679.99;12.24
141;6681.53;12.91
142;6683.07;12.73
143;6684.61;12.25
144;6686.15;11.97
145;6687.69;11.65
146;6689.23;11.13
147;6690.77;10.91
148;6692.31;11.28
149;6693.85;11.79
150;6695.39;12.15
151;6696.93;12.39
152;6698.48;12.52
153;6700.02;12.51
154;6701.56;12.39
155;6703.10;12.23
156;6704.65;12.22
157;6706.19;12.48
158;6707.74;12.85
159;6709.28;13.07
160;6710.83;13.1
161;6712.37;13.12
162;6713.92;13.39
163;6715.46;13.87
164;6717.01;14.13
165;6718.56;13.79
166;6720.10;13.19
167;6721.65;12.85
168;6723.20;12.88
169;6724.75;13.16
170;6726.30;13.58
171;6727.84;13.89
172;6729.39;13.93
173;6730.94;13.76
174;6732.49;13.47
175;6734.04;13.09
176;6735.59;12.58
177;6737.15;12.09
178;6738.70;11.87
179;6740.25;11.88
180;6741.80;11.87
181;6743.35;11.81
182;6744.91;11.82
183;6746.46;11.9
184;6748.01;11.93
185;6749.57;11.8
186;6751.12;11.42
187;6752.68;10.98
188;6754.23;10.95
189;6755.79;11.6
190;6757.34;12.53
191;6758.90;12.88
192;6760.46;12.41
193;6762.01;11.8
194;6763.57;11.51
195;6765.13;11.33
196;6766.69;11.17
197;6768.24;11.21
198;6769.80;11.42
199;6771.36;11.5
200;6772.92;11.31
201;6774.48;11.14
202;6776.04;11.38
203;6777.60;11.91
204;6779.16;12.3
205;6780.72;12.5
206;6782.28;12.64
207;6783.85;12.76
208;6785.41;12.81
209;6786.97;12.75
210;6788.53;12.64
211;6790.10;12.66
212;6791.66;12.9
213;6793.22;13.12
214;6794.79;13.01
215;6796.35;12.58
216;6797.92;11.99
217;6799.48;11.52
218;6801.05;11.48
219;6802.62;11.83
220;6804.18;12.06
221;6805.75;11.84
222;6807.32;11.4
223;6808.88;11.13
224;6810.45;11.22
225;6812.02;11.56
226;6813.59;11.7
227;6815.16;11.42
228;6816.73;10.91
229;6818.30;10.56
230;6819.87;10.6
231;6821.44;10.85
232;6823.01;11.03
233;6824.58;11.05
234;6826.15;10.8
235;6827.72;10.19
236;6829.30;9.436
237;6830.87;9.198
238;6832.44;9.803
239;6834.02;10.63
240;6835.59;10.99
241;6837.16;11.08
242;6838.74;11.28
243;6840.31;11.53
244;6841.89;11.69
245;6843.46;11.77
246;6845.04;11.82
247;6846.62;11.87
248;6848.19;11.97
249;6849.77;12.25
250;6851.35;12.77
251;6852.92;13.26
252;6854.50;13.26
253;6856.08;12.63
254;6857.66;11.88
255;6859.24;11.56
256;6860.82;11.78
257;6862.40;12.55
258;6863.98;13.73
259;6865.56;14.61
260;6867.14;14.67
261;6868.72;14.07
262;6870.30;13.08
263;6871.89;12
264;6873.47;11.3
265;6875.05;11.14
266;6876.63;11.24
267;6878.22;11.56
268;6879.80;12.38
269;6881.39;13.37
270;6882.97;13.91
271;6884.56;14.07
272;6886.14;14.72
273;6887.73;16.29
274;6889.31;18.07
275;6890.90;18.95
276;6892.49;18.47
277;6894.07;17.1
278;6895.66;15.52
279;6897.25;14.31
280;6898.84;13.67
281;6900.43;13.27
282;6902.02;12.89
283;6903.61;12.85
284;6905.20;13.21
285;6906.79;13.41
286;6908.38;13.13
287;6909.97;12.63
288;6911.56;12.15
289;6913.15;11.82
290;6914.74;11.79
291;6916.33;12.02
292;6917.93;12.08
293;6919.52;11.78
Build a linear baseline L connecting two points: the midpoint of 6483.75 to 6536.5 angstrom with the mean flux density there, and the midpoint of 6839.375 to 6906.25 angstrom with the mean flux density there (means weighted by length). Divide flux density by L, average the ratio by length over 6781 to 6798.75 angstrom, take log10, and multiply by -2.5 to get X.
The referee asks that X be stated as 0.03 mag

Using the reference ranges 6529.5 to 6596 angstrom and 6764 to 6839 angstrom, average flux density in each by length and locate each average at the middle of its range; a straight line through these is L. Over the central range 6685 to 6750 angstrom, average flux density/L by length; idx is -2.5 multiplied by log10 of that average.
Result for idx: -0.08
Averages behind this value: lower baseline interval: 12.2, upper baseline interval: 11.5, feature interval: 12.6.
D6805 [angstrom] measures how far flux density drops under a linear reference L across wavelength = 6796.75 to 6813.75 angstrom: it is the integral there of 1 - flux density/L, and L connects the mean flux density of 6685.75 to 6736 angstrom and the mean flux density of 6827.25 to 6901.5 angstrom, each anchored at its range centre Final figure 1.6 angstrom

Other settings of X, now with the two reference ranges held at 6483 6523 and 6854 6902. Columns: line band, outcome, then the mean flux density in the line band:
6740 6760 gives 0.12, 11.8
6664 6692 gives 0.07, 12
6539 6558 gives 0.08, 11.4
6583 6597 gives 0.01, 12.3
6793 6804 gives 0.11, 12.2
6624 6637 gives 0.05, 12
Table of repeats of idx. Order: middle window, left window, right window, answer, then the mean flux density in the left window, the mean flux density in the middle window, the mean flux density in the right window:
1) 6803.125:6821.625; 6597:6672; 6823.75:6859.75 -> 0.03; 12.6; 11.3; 11.4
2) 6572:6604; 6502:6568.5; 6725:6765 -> -0.08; 11.8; 12.9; 12.3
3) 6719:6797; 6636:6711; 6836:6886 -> 0.01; 12.3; 12.3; 12.5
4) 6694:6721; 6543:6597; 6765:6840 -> -0.10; 12.2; 12.9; 11.5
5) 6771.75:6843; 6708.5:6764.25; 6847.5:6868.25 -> 0.11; 12.6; 11.5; 12.9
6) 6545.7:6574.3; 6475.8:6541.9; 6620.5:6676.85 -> 0.04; 12.2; 11.8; 12.4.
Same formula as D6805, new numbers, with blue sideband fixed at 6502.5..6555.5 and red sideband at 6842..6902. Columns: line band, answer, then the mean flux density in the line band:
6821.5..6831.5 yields 2.2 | 10.3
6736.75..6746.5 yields 0.7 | 11.9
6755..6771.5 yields 1.5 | 11.8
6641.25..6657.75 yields -0.6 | 12.9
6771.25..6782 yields 1.0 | 11.8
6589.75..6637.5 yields -1.3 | 12.5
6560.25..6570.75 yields -0.2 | 12.2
